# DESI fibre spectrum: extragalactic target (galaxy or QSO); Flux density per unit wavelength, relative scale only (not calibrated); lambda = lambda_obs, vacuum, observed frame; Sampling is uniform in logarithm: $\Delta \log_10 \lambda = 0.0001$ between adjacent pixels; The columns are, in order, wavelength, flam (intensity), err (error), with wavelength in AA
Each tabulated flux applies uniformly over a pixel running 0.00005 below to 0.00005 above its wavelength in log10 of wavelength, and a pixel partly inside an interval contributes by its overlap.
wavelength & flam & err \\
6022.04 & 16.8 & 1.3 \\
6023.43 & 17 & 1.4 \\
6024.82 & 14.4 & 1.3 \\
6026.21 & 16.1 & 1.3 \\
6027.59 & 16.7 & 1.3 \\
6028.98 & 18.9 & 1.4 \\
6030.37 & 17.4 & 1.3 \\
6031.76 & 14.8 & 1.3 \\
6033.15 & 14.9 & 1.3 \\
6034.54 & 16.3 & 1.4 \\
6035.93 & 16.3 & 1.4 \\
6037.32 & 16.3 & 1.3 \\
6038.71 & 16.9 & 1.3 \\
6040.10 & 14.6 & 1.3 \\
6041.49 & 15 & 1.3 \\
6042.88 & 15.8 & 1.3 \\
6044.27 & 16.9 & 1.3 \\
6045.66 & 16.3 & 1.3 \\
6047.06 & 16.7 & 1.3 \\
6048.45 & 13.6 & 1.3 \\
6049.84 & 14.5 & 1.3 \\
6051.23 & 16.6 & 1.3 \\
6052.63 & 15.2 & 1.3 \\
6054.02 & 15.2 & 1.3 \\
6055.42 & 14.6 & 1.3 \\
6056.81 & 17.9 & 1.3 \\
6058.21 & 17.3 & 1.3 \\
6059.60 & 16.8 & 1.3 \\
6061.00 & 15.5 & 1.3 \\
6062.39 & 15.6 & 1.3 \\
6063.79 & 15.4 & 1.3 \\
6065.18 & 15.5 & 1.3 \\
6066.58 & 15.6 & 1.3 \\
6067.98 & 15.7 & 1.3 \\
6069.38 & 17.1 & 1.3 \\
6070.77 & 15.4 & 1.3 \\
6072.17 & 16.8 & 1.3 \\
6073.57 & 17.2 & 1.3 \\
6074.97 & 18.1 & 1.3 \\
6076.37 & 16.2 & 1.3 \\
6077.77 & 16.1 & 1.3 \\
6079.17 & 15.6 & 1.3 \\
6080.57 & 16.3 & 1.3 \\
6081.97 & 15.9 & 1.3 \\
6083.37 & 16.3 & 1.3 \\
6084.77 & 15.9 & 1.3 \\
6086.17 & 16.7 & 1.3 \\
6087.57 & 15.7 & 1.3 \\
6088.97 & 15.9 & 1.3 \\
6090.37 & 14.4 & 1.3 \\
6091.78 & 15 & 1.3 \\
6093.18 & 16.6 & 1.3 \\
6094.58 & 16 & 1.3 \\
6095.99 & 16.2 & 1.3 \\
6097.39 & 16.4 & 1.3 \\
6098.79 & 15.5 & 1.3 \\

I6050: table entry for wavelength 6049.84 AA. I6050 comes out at 14.5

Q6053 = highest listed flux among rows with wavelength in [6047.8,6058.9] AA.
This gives 17.9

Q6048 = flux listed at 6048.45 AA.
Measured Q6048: 13.6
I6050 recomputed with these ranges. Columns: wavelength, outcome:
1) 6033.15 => 14.9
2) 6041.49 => 15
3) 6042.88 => 15.8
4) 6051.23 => 16.6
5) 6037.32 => 16.3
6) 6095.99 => 16.2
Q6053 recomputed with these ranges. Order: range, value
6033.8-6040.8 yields 16.9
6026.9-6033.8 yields 18.9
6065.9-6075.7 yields 18.1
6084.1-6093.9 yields 16.7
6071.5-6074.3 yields 17.2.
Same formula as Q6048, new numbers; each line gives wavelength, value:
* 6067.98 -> 15.7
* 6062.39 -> 15.6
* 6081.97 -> 15.9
